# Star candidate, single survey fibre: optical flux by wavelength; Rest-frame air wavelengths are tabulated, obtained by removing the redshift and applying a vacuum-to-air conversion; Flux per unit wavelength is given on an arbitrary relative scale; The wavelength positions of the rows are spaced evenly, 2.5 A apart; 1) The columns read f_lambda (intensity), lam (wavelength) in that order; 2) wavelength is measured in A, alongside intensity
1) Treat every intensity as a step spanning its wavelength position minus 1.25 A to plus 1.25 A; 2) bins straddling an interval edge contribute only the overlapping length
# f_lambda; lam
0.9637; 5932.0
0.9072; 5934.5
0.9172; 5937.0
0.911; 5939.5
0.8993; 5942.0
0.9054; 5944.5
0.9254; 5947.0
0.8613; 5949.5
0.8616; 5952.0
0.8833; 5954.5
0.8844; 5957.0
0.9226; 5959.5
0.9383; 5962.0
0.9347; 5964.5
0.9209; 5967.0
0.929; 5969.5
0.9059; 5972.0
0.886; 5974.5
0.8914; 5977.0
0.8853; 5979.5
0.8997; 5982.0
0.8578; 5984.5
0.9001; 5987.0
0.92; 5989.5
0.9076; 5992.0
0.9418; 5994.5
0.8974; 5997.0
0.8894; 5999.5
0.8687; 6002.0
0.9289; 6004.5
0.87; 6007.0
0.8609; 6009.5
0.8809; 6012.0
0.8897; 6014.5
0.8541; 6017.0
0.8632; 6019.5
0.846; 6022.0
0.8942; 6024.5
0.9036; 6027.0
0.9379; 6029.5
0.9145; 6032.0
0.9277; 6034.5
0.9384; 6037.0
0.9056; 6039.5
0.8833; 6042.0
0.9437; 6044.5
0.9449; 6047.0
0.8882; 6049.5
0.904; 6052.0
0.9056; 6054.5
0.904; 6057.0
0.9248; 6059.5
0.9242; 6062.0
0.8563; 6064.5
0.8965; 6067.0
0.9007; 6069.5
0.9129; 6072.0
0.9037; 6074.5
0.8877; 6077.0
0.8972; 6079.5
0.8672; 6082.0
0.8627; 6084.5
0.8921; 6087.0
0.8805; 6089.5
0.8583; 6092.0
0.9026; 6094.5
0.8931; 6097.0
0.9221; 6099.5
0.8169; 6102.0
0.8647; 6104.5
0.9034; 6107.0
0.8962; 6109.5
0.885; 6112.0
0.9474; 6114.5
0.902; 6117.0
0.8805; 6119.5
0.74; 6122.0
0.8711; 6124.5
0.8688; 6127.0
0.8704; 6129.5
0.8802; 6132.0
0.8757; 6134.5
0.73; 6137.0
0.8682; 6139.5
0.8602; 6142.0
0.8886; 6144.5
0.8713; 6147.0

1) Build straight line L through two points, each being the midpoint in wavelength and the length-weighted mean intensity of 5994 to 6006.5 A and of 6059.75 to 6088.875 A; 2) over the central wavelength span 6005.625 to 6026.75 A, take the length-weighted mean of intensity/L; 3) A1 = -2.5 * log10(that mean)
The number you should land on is 0.03 mag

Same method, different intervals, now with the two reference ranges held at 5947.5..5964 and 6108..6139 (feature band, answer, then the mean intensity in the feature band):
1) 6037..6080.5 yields -0.037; 0.906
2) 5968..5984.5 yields -0.006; 0.897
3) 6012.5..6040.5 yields -0.019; 0.897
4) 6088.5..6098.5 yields -0.020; 0.885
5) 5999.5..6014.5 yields 0.003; 0.883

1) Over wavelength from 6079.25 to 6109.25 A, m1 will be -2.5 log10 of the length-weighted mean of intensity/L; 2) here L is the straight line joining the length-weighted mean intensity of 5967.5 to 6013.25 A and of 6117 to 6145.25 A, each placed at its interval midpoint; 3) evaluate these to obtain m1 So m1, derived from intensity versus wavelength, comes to -0.02 mag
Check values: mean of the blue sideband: 0.896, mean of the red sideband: 0.85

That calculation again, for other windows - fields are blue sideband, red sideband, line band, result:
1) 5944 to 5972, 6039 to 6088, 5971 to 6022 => 0.018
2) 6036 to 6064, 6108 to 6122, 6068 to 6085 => 0.014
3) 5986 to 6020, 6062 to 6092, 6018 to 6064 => -0.022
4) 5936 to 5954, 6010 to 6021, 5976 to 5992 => -0.014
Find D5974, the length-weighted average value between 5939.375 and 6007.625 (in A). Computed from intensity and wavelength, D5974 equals 0.901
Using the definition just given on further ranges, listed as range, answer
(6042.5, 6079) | 0.906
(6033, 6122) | 0.896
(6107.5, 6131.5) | 0.875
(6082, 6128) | 0.877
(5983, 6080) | 0.899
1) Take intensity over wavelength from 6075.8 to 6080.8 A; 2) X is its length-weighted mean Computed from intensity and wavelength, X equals 0.892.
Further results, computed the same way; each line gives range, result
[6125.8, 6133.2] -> 0.873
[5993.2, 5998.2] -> 0.92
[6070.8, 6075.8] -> 0.908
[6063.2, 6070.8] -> 0.885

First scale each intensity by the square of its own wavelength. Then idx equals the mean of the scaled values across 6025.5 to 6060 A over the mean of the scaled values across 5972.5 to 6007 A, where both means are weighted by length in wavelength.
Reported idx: 1.04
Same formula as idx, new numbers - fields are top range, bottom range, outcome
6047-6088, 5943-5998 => 1.03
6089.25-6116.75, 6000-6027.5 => 1.04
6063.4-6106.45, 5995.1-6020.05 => 1.03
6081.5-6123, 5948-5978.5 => 1.02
